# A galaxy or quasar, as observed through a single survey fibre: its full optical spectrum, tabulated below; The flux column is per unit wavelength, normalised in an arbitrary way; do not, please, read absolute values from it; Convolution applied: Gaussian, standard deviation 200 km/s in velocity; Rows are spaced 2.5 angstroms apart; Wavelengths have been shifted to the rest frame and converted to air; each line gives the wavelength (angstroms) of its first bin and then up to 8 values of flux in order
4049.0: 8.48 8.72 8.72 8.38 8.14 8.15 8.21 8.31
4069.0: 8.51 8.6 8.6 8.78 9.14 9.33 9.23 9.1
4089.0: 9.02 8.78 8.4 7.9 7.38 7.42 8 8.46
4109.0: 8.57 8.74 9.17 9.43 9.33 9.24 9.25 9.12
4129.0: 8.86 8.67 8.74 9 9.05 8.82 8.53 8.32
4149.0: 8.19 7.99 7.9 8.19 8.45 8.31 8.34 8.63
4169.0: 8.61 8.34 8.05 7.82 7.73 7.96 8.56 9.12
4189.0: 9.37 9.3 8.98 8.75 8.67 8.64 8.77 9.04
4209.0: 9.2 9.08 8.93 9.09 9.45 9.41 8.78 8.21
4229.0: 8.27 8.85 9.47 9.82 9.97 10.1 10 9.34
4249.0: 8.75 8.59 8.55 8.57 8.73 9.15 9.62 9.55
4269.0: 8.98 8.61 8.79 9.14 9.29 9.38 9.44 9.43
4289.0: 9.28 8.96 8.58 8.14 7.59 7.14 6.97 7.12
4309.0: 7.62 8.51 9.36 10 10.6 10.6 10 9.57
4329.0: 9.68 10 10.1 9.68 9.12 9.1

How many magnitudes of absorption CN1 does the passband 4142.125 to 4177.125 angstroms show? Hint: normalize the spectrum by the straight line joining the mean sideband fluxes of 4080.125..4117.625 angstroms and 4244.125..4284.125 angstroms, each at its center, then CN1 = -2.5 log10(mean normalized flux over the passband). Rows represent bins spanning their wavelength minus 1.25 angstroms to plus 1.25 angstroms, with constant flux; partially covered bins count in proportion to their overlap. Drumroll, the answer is 0.06 mag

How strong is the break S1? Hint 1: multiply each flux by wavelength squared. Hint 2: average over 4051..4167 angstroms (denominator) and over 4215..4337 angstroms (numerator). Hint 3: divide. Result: 1.14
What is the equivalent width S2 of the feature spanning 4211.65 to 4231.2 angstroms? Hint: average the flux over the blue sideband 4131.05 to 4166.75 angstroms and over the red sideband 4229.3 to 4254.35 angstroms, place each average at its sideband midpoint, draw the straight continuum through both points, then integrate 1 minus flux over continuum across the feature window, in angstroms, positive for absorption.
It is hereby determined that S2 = 0.5 angstroms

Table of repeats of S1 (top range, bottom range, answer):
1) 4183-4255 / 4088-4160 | 1.11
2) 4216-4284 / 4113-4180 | 1.12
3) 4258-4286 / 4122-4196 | 1.13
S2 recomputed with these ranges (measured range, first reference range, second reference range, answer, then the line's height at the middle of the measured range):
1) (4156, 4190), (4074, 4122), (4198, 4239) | 1.93 angstroms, 8.89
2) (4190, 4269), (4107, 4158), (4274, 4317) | -4.06 angstroms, 8.64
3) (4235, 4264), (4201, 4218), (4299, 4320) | -1.74 angstroms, 8.73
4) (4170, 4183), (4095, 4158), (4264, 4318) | 0.91 angstroms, 8.61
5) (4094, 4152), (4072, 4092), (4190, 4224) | 2.45 angstroms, 9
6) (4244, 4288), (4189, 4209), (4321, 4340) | 1.42 angstroms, 9.38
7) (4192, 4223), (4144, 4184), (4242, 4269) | -1.32 angstroms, 8.64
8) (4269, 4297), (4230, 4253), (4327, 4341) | 1.48 angstroms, 9.53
